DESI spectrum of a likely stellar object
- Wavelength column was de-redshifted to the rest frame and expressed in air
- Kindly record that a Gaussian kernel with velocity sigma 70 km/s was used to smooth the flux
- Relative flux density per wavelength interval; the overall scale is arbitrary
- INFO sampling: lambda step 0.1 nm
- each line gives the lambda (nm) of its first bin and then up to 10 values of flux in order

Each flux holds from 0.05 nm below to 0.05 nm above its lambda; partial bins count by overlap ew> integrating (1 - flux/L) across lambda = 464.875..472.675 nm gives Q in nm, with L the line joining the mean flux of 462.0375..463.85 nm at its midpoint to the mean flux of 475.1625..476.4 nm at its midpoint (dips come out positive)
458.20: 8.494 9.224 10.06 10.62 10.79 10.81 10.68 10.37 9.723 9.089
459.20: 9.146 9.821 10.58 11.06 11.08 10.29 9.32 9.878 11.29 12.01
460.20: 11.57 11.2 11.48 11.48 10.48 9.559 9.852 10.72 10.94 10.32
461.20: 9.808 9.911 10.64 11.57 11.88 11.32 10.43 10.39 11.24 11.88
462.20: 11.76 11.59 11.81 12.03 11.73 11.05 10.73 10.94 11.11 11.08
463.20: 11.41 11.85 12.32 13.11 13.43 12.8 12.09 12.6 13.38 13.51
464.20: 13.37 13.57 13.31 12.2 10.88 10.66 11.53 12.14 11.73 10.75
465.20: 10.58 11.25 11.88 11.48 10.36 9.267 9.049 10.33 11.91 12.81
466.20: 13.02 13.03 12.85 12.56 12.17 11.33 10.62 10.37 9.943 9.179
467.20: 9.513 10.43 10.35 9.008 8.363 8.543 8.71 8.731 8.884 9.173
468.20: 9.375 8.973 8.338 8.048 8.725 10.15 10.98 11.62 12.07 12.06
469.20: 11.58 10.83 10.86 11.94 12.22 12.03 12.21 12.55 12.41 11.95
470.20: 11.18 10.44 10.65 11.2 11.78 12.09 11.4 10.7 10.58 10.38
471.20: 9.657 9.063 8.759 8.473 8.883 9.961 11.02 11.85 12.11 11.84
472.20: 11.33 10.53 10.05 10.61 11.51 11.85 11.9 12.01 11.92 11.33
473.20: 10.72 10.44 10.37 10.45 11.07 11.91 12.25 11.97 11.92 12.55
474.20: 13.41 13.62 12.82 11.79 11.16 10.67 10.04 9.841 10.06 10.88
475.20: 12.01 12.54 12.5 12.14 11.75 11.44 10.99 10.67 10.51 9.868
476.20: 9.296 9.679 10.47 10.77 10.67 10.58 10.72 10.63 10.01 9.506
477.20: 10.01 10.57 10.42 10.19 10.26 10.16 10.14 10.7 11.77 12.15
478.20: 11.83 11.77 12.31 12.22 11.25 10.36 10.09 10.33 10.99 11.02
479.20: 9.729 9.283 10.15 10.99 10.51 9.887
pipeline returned 0.52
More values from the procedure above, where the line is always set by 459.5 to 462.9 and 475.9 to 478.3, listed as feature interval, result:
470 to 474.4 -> -0.21 nm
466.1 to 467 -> -0.09 nm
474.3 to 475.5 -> -0.10 nm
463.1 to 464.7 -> -0.25 nm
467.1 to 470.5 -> 0.11 nm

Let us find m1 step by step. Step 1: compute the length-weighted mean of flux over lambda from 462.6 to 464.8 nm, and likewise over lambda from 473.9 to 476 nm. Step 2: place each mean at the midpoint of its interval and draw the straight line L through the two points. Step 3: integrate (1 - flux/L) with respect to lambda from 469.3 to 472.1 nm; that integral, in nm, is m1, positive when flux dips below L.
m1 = 0.20 nm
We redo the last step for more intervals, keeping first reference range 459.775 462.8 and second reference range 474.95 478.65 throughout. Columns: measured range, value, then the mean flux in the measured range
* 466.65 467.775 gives 0.12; 9.76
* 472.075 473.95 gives -0.06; 11.3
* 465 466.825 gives -0.08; 11.4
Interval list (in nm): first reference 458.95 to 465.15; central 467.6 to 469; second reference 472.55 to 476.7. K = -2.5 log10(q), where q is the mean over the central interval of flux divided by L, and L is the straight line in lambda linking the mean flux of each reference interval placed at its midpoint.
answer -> 0.21 mag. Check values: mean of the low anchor 11.3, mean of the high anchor 11.3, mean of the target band 9.32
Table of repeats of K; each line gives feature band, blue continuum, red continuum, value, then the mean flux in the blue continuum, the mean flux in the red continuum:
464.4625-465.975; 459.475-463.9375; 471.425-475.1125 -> 0.03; 11.2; 11.2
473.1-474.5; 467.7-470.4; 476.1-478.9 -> -0.11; 10.6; 10.7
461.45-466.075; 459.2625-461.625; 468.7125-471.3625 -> -0.07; 10.7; 11.3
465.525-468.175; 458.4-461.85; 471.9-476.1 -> 0.06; 10.6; 11.4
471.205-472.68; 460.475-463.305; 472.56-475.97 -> 0.10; 11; 11.5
